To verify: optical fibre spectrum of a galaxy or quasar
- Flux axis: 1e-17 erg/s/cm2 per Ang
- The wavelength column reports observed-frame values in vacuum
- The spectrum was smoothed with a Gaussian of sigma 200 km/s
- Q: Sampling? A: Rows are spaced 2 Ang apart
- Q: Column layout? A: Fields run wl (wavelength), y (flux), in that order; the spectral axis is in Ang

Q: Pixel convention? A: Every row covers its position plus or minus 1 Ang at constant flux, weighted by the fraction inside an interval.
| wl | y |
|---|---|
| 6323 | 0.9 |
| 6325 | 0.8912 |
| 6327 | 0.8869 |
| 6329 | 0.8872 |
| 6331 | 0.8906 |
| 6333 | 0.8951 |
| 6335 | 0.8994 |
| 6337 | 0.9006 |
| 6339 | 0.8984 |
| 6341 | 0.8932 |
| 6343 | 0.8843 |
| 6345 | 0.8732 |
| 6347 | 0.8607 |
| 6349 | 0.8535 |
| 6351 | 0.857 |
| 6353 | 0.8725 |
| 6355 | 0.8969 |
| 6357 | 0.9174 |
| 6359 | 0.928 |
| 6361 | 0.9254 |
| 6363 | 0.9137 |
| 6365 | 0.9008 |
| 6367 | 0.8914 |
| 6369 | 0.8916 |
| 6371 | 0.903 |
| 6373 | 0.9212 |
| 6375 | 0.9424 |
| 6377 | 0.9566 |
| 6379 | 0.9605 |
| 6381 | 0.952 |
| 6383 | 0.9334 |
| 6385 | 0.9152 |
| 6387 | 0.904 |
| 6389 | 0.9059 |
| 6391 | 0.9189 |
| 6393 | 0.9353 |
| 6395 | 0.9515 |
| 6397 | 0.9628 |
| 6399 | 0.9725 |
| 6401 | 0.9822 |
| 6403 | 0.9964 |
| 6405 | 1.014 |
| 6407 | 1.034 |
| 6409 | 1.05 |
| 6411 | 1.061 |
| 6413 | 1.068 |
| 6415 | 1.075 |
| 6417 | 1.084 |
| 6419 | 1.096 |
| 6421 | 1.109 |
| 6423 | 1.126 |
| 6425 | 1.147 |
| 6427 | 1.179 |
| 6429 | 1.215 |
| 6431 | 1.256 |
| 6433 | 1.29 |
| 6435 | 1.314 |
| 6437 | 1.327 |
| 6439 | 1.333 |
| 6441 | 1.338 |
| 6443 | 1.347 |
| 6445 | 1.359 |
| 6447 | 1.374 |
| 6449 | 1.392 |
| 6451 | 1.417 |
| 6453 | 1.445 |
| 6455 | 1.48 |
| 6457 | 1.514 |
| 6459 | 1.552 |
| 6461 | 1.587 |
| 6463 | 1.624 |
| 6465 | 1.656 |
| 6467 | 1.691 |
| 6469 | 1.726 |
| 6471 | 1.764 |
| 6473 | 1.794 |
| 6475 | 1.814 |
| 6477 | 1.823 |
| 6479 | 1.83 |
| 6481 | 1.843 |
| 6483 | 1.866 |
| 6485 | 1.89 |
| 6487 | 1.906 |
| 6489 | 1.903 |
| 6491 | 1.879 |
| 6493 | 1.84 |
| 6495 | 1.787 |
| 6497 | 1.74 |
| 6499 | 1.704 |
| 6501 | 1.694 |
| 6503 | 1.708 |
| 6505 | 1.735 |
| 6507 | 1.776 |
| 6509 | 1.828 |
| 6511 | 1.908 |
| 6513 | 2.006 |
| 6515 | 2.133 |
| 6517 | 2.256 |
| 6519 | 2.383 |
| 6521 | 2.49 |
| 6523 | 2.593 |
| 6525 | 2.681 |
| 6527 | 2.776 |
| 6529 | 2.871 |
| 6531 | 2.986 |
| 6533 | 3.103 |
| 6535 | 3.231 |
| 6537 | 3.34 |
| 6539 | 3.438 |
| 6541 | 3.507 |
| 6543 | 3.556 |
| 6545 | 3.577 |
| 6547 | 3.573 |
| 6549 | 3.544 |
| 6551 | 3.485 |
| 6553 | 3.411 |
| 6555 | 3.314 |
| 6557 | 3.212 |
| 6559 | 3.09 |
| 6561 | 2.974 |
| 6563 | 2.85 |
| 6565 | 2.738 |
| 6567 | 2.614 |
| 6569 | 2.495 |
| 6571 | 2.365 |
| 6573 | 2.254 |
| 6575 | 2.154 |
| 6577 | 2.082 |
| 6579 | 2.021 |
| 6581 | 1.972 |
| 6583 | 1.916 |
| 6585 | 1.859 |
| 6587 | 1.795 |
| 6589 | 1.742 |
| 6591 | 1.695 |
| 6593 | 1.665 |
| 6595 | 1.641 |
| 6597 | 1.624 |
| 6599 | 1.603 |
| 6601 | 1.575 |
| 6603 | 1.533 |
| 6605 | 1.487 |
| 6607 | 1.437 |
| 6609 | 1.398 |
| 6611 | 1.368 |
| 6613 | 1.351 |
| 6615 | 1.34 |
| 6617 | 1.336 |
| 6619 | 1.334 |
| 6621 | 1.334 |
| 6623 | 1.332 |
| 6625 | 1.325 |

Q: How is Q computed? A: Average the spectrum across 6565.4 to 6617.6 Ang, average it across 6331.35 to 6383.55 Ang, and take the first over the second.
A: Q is 1.99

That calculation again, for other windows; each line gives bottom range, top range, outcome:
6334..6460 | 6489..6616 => 2.17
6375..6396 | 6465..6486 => 1.92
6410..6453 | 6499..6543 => 2.02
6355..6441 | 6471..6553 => 2.33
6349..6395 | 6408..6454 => 1.35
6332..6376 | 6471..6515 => 2.04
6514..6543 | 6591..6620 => 0.52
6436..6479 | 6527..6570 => 2.05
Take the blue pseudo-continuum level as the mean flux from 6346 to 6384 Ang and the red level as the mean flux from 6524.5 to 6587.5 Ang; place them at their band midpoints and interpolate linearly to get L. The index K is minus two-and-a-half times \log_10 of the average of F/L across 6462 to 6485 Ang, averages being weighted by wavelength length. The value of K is 0.14 mag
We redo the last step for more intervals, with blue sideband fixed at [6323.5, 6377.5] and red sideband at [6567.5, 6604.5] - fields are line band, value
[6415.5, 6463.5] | -0.04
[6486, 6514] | -0.19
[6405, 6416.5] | 0.10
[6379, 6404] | 0.14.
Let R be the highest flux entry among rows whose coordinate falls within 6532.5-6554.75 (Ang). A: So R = 3.577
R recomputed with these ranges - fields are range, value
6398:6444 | 1.347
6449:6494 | 1.906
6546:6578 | 3.573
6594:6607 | 1.641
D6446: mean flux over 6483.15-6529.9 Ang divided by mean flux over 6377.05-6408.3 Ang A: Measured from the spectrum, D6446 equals 2.2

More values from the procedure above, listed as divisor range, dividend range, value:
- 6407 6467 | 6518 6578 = 2.26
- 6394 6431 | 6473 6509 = 1.69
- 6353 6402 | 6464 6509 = 1.93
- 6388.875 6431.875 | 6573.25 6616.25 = 1.60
